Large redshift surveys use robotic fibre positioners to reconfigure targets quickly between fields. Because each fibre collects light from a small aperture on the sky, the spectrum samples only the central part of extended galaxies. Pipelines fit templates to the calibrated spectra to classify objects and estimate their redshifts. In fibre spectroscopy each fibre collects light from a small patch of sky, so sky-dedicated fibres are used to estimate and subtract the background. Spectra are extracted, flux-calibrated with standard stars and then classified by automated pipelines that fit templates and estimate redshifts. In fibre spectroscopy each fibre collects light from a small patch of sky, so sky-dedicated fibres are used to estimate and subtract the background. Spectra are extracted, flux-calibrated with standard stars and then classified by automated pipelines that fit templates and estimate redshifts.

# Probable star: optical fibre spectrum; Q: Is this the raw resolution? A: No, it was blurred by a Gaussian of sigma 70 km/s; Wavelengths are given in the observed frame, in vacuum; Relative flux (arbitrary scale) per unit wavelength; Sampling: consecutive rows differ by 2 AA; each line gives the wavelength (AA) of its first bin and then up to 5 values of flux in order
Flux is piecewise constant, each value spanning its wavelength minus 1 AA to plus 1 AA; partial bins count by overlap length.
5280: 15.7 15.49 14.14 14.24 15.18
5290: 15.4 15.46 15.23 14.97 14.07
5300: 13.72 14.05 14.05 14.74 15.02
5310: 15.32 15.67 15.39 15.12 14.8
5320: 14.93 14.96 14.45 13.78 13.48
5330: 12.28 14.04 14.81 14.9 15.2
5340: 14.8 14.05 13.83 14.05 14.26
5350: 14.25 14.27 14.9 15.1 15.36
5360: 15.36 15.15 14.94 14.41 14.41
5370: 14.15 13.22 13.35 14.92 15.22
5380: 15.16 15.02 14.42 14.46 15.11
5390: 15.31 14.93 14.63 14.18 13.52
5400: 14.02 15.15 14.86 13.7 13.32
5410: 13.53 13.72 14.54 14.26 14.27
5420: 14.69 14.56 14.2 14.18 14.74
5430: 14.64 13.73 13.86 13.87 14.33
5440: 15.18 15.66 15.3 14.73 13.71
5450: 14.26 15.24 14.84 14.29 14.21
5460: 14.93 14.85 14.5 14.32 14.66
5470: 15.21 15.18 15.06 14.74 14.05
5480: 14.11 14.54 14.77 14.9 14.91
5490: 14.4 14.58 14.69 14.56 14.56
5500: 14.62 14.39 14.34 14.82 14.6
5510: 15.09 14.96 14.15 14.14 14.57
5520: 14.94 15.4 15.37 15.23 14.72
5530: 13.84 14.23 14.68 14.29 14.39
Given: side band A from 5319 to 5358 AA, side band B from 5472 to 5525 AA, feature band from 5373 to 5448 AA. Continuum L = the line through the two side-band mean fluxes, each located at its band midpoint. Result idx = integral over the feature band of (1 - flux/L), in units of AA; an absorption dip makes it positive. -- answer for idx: 0.2 AA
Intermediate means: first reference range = 14.4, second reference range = 14.7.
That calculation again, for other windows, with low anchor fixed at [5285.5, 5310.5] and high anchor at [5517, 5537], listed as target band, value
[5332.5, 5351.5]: 0.36 AA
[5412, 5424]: 0.28 AA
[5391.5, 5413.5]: 0.89 AA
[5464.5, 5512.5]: 0.20 AA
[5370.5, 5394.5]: 0.15 AA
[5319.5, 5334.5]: 0.70 AA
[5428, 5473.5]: 0.32 AA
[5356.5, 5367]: -0.23 AA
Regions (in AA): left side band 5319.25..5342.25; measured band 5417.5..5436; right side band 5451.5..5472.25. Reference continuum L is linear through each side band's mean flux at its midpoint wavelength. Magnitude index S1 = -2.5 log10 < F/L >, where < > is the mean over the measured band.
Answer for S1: 0.02 mag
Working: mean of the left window 14.3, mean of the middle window 14.3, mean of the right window 14.7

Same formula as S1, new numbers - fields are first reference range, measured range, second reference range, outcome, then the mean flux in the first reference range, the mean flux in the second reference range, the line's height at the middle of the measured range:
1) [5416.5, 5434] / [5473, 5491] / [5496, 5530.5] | 0.00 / 14.3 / 14.7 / 14.6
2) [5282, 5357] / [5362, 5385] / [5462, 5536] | 0.01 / 14.6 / 14.7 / 14.6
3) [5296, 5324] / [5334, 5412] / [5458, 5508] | 0.02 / 14.8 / 14.6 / 14.7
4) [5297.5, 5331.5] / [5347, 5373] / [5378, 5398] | 0.00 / 14.5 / 14.8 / 14.6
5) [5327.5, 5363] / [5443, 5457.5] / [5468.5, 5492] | 0.00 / 14.5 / 14.7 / 14.7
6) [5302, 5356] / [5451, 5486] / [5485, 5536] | 0.00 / 14.5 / 14.7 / 14.6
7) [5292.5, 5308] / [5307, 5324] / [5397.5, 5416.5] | -0.05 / 14.5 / 14.1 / 14.4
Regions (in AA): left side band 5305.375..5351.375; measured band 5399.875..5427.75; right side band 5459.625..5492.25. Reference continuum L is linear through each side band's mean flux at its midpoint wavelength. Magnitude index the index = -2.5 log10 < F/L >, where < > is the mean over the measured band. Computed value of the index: 0.03 mag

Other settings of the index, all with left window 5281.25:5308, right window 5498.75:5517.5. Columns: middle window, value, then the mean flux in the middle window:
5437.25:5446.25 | -0.035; 15.1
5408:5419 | 0.047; 14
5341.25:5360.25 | 0.010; 14.5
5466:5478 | -0.019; 14.8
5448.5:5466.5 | 0.000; 14.6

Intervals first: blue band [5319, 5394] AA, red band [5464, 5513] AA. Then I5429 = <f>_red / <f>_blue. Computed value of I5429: 1.01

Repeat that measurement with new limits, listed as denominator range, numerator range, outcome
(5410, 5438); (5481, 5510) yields 1.03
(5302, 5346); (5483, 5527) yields 1.01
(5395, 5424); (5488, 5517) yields 1.03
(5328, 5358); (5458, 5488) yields 1.02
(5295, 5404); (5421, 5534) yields 1.00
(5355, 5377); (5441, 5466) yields 1.01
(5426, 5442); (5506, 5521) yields 1.02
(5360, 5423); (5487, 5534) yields 1.02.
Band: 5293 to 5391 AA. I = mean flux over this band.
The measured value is 14.6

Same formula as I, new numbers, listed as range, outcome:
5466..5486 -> 14.7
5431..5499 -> 14.6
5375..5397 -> 14.9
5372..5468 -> 14.5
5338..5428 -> 14.5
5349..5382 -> 14.6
